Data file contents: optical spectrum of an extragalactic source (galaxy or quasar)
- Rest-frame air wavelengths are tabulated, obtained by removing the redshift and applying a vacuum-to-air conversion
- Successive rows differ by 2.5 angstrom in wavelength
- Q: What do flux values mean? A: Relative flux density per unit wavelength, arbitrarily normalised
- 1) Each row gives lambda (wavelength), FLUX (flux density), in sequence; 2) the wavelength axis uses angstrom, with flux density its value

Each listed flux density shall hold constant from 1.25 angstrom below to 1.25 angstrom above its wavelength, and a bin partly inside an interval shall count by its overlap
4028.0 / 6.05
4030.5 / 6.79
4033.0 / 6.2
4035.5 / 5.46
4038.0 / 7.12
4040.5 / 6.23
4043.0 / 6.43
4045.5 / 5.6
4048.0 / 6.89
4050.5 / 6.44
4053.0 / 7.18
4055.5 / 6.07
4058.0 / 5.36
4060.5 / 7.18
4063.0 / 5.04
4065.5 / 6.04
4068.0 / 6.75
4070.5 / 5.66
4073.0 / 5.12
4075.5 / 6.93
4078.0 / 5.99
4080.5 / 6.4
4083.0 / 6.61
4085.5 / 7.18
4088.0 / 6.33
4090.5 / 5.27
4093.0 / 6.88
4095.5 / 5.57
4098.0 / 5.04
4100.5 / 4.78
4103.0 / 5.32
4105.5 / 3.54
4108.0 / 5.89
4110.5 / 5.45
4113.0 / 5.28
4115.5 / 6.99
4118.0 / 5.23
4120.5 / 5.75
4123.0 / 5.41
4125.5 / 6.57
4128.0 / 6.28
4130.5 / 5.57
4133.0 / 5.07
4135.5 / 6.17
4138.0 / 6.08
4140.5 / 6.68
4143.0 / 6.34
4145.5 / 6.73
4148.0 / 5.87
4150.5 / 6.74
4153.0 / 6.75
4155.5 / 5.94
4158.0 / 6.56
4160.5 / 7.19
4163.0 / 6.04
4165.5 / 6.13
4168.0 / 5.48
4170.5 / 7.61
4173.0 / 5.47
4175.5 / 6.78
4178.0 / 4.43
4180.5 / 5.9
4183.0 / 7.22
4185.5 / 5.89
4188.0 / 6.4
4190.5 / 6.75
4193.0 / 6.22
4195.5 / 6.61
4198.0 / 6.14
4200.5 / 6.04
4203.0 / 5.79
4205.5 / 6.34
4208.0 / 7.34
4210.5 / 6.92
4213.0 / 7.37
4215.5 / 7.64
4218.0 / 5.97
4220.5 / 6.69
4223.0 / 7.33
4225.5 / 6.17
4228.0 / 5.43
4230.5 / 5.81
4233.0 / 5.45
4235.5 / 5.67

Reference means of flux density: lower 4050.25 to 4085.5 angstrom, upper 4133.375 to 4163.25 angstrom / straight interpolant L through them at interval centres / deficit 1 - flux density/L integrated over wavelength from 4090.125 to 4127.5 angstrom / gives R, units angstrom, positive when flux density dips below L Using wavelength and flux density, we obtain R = 4.5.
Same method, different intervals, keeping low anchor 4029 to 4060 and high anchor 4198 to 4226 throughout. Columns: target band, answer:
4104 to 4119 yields 2.49 angstrom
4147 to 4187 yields 2.02 angstrom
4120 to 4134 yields 1.54 angstrom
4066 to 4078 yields 0.55 angstrom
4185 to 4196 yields 0.41 angstrom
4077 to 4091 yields 0.13 angstrom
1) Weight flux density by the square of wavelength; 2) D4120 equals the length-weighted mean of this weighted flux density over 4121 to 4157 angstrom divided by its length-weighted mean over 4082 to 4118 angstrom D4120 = 1.10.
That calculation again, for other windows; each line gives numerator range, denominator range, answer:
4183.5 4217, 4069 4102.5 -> 1.17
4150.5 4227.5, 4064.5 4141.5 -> 1.14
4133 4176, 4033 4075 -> 1.08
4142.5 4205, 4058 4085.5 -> 1.07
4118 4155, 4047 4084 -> 1.01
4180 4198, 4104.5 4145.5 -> 1.14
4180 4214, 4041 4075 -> 1.13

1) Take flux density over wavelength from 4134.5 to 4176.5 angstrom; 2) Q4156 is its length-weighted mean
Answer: 6.38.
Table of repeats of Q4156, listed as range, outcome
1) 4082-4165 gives 5.97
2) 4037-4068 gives 6.31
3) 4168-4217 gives 6.44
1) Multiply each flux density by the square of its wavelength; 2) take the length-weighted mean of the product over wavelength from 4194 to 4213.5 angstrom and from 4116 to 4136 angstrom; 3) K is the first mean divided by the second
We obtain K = 1.2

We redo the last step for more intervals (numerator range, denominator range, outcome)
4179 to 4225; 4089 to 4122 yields 1.26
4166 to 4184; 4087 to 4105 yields 1.15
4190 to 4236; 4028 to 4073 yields 1.11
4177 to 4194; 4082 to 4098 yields 1.04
